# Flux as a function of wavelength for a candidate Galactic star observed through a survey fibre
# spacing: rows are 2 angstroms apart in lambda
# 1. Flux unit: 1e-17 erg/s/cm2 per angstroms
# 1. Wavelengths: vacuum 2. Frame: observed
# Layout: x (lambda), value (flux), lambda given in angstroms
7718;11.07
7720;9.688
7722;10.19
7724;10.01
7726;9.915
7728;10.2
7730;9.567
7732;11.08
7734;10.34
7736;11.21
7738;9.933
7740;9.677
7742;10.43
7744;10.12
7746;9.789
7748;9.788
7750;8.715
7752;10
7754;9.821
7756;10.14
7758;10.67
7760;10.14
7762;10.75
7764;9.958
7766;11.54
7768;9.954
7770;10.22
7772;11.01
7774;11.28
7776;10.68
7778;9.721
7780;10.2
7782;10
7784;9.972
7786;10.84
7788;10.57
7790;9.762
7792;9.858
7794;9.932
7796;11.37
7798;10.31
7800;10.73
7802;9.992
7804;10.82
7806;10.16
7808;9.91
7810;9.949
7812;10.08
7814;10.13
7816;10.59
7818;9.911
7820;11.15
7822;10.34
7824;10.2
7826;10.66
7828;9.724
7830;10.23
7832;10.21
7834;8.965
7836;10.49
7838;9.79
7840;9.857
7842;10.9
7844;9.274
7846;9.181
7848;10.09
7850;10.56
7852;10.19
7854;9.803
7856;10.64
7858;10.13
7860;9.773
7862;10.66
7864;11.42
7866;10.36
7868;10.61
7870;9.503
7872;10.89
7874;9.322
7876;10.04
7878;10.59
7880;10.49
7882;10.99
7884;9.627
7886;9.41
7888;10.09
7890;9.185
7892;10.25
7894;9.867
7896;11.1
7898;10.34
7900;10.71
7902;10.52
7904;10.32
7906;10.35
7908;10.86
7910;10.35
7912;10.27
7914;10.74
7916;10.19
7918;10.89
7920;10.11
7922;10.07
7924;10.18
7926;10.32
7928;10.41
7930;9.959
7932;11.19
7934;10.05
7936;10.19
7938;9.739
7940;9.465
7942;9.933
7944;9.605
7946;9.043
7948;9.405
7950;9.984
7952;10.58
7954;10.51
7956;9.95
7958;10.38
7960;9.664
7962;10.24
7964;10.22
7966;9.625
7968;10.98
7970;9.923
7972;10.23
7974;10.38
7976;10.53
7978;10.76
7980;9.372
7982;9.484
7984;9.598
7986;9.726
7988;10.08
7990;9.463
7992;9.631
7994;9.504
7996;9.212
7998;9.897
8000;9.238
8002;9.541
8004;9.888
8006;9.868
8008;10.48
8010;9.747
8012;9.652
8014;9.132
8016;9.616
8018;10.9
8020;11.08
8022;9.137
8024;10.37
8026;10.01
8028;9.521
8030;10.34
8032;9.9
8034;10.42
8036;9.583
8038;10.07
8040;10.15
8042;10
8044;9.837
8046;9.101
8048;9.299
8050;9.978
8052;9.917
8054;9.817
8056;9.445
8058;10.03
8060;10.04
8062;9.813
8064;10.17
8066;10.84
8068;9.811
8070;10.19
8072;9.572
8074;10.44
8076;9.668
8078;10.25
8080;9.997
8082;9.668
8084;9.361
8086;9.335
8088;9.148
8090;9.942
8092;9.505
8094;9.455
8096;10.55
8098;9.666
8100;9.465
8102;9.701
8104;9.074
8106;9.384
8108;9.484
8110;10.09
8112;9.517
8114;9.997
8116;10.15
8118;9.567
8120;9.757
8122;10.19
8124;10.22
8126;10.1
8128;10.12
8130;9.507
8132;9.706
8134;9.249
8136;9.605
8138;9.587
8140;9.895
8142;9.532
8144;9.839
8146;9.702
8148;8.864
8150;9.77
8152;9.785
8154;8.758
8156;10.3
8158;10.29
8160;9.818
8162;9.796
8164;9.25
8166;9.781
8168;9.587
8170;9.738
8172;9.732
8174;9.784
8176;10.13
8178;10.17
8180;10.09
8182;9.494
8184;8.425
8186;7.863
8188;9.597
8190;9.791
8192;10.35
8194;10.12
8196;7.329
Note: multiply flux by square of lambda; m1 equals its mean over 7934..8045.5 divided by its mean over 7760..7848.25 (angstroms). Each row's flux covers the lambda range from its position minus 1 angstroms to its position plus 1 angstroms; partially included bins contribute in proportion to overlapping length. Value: 1.01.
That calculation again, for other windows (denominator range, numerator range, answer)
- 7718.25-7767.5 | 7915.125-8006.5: 1.04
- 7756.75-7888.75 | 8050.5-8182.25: 1.03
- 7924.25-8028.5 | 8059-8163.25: 1.02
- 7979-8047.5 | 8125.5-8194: 1.02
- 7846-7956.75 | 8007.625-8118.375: 1.00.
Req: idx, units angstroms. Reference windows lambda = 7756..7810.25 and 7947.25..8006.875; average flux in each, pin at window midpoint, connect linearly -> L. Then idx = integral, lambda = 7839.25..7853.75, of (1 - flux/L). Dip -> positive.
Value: 0.3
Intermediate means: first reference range 10.4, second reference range 9.93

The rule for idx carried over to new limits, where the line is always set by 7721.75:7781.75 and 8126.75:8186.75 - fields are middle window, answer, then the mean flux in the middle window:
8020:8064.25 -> -0.4 angstroms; 9.88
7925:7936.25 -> -0.5 angstroms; 10.4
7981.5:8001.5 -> 0.6 angstroms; 9.58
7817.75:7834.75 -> -0.1 angstroms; 10.2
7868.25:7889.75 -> -0.1 angstroms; 10.1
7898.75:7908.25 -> -0.5 angstroms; 10.5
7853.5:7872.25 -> -0.6 angstroms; 10.4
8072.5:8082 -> -0.3 angstroms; 10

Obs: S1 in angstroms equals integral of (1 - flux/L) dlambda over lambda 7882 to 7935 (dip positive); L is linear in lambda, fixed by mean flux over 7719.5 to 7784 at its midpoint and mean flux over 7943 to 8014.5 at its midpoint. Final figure -1.7 angstroms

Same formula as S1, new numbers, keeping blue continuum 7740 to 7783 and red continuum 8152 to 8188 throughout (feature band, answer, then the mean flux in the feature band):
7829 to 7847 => 0.4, 9.88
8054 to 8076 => -0.6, 10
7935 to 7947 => 0.3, 9.66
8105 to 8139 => -0.4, 9.78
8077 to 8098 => 0.0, 9.72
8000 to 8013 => 0.0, 9.81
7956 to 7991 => -0.5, 10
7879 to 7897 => -0.2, 10.1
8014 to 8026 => -0.4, 10.1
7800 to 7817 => -0.1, 10.2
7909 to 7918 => -0.4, 10.4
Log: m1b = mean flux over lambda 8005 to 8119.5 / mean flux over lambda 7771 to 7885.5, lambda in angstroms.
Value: 1.0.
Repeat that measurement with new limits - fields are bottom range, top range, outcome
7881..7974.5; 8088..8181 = 0.96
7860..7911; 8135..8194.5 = 0.94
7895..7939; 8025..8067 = 0.95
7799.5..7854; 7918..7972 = 0.99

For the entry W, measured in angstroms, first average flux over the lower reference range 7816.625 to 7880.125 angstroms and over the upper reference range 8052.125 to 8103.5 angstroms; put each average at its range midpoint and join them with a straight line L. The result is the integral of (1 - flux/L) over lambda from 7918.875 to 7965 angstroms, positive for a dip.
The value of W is -0.1 angstroms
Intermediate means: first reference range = 10.2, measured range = 10.1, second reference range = 9.83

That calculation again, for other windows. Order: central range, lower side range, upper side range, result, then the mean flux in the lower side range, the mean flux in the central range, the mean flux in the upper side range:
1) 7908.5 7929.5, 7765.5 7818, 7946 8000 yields -0.6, 10.3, 10.4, 9.94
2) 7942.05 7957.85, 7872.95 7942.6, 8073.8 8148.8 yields 0.4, 10.2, 9.9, 9.71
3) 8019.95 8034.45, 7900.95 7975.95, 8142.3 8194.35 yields -0.1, 10.2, 10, 9.64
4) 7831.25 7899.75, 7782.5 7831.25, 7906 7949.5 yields 0.5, 10.3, 10.1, 10.1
